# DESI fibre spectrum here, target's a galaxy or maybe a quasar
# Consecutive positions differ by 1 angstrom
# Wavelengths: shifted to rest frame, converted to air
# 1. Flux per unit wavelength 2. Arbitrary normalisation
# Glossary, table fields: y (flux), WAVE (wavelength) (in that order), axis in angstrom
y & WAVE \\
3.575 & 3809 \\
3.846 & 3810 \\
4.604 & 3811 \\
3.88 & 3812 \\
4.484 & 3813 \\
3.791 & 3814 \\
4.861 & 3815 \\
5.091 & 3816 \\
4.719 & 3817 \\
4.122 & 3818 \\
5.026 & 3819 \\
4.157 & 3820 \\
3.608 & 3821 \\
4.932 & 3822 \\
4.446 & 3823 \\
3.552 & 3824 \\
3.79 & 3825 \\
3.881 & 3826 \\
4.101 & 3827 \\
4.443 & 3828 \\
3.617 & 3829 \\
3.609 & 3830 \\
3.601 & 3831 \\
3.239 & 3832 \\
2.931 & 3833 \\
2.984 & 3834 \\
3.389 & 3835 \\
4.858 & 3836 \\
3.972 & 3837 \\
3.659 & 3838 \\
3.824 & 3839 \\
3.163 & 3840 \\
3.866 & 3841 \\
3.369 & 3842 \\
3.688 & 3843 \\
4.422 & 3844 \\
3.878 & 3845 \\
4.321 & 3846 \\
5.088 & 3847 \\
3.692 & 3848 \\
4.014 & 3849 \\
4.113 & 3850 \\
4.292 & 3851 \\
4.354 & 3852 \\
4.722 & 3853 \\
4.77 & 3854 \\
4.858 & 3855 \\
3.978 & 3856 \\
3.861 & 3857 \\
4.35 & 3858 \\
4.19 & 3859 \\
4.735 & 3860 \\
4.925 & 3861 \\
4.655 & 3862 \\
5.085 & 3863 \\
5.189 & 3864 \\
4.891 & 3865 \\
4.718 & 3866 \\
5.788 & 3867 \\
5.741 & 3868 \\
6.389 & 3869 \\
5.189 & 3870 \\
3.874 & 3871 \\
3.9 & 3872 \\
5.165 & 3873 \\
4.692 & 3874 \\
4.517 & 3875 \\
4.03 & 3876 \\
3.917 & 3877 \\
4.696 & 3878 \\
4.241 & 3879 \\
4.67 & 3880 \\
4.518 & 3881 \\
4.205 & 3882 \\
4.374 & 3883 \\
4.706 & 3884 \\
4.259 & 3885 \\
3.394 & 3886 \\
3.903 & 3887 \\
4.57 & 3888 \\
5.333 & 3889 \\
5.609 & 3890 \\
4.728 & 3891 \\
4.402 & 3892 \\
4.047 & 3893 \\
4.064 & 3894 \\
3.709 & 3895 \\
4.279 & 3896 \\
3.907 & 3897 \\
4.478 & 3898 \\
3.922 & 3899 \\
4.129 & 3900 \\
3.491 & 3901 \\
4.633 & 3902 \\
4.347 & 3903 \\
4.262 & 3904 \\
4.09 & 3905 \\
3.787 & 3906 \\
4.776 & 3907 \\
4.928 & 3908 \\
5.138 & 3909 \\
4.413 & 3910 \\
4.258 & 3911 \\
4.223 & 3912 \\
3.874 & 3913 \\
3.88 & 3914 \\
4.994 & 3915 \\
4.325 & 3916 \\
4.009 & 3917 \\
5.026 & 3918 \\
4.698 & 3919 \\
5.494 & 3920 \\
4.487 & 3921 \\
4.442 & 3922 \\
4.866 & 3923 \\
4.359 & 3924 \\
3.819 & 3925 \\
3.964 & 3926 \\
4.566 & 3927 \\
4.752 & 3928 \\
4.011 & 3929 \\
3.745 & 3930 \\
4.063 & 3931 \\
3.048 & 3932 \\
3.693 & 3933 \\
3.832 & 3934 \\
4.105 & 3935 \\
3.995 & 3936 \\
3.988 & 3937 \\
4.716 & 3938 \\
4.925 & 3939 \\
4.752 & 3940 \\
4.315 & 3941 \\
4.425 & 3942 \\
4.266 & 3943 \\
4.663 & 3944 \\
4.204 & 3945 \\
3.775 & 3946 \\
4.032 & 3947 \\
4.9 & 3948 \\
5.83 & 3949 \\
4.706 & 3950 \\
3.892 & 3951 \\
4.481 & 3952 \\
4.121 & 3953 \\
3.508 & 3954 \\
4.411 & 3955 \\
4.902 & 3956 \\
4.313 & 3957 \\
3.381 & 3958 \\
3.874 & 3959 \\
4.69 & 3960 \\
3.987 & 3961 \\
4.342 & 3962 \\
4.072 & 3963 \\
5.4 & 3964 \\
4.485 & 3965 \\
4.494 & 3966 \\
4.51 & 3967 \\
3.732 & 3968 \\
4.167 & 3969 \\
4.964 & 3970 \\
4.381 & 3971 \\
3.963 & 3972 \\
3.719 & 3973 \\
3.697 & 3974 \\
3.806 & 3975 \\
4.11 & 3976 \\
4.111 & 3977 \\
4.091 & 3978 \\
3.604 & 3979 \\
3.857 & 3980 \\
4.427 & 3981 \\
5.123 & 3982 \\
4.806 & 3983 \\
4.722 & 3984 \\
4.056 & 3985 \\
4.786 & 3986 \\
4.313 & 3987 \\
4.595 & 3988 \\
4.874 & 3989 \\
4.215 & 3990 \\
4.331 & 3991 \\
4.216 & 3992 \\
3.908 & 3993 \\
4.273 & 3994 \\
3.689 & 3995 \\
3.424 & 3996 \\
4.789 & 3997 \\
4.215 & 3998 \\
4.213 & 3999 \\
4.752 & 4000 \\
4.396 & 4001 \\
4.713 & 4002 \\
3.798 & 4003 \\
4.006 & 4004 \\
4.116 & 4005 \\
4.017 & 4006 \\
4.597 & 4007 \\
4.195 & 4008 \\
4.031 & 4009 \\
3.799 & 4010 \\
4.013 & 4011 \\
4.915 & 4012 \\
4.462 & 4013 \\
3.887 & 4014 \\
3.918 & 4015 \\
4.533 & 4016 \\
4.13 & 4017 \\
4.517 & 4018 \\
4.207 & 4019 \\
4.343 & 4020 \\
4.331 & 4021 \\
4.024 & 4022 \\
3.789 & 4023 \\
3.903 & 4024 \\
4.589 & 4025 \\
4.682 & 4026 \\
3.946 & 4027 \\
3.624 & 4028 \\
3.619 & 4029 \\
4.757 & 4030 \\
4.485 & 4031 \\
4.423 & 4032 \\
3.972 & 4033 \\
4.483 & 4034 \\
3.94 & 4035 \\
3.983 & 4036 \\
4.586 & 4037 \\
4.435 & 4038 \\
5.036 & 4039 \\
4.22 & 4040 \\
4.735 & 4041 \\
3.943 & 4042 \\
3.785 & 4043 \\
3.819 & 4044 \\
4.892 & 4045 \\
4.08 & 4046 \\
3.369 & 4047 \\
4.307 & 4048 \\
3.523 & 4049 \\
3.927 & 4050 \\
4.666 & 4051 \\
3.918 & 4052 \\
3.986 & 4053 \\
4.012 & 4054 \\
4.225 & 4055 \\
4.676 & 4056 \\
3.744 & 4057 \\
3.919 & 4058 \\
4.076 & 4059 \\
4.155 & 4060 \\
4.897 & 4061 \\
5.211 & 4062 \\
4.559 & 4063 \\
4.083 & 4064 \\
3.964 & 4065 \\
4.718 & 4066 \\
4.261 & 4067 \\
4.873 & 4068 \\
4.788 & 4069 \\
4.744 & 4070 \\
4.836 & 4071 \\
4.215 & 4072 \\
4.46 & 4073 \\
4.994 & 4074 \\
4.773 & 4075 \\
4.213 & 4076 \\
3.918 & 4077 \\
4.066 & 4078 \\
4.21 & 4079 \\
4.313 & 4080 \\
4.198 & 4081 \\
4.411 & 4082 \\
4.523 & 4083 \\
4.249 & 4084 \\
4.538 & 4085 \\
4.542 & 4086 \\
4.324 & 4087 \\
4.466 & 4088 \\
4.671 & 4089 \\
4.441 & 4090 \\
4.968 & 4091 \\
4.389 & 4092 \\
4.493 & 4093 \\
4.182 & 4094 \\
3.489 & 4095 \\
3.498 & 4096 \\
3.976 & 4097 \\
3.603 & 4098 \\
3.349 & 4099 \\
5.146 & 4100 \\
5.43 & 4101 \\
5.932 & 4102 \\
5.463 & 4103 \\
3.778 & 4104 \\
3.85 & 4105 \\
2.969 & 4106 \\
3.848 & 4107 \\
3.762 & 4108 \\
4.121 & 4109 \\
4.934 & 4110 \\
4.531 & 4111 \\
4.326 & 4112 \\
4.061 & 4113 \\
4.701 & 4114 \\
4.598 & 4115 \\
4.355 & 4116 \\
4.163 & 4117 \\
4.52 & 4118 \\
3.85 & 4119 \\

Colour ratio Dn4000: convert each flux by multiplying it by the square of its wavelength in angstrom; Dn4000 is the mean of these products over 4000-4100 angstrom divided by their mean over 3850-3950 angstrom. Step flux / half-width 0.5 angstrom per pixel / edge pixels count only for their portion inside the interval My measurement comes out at 1.0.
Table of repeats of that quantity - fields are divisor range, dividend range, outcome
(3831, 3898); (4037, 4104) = 1.11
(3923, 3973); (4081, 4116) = 1.09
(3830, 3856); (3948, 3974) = 1.16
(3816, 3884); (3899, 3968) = 1.05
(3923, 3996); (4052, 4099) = 1.08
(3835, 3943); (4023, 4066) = 1.04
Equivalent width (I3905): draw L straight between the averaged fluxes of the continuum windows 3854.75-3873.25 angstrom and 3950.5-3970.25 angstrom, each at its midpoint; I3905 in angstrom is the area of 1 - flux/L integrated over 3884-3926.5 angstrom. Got 1.96 angstrom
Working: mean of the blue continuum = 4.81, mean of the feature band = 4.37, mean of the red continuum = 4.28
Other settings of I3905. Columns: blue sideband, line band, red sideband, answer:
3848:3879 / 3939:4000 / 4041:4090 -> 2.2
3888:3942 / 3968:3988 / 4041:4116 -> 0.4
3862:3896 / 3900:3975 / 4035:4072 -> 3.3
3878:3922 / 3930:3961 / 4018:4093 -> 0.8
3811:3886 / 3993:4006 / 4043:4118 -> 0.4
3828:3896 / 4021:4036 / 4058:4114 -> 0.7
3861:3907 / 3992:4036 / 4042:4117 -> 1.8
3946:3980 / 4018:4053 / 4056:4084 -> 1.4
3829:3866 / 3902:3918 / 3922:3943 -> -0.8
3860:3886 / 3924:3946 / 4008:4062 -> 1.6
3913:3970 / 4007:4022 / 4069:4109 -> 0.3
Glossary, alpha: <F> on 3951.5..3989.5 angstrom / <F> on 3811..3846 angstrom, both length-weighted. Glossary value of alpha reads 1.1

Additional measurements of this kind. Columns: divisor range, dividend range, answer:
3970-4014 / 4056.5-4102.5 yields 1.04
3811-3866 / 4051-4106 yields 1.05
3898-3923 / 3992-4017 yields 0.95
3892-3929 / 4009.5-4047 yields 0.97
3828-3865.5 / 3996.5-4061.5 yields 1.02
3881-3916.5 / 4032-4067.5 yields 0.98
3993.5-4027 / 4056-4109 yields 1.03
